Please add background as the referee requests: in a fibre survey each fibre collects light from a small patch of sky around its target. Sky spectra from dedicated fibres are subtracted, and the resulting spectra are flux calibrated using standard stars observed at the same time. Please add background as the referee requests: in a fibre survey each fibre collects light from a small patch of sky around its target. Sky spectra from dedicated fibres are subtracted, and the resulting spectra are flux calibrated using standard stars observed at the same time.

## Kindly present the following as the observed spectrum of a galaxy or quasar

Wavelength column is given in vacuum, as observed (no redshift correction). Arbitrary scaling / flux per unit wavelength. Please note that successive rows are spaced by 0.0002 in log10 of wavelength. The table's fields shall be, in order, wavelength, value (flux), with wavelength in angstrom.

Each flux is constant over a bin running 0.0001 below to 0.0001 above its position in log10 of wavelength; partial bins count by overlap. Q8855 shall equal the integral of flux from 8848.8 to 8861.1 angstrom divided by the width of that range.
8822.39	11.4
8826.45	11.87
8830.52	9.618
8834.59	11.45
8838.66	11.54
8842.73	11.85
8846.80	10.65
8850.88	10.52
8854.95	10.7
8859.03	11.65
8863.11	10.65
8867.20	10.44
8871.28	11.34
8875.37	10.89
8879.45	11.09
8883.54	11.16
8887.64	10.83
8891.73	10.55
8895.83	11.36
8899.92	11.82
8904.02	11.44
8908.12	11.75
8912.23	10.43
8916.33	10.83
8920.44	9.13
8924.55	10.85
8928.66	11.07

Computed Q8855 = 11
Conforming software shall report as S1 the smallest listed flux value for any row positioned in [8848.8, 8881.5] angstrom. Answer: 10.44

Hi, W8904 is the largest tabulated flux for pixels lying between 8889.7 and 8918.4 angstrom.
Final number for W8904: 11.82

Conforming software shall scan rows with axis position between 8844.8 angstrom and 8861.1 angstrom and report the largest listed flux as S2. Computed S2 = 11.65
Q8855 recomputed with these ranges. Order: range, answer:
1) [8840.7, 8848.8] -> 11.3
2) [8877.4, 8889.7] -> 11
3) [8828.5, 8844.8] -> 11.1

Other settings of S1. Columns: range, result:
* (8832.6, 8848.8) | 10.65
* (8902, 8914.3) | 10.43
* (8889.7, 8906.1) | 10.55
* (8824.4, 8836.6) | 9.618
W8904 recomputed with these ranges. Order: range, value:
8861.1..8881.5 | 11.34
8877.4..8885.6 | 11.16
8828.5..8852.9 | 11.85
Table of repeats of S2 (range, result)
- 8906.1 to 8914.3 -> 11.75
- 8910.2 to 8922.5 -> 10.83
